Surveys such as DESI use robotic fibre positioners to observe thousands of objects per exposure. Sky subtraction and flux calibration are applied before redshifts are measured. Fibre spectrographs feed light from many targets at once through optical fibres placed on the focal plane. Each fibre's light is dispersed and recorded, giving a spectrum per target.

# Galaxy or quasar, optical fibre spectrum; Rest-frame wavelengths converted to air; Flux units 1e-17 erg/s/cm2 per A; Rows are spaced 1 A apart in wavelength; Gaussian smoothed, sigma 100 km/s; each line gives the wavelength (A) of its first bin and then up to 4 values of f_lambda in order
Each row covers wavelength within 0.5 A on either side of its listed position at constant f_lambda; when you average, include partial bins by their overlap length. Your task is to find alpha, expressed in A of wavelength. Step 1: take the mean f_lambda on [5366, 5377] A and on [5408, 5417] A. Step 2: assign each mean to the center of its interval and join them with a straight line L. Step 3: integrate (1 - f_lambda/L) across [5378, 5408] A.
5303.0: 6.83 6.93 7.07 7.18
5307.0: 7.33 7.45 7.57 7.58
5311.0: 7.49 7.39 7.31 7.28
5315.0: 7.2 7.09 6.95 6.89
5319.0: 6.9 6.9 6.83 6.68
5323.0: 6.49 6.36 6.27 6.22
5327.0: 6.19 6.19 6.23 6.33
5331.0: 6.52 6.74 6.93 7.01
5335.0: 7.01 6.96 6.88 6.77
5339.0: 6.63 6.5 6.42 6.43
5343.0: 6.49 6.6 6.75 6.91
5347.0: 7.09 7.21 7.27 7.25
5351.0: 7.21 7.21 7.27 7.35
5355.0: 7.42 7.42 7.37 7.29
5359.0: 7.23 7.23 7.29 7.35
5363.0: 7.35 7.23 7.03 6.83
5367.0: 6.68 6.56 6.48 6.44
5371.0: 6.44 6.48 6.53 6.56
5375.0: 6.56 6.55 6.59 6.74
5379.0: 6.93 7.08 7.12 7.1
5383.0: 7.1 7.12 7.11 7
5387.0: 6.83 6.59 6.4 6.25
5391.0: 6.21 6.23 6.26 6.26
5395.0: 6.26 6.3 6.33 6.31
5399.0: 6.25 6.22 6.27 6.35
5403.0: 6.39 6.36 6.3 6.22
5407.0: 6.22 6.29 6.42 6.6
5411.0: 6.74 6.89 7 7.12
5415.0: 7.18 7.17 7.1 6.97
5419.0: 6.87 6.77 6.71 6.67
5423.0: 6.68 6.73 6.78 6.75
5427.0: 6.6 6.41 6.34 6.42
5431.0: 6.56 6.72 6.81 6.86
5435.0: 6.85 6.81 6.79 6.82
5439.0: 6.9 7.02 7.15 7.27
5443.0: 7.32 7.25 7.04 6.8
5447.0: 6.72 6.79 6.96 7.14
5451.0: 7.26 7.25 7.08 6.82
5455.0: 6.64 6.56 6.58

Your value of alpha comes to 0.8 A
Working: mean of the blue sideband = 6.54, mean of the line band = 6.53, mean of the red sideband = 6.87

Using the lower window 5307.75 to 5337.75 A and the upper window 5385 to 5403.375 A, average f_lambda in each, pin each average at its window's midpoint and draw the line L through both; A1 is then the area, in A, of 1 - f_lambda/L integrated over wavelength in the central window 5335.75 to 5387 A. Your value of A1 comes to -2.5 A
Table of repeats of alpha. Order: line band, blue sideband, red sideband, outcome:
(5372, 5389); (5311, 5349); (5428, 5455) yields 0.01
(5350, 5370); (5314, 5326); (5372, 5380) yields -1.32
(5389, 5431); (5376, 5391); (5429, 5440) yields 1.50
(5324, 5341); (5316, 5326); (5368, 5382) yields 0.29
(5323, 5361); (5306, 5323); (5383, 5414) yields 0.49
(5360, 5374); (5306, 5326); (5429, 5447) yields 0.29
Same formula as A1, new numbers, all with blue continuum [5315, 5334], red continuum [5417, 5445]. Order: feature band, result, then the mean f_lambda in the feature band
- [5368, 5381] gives 0.2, 6.63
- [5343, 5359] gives -1.2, 7.15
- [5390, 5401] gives 0.8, 6.26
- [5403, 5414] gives 0.4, 6.53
